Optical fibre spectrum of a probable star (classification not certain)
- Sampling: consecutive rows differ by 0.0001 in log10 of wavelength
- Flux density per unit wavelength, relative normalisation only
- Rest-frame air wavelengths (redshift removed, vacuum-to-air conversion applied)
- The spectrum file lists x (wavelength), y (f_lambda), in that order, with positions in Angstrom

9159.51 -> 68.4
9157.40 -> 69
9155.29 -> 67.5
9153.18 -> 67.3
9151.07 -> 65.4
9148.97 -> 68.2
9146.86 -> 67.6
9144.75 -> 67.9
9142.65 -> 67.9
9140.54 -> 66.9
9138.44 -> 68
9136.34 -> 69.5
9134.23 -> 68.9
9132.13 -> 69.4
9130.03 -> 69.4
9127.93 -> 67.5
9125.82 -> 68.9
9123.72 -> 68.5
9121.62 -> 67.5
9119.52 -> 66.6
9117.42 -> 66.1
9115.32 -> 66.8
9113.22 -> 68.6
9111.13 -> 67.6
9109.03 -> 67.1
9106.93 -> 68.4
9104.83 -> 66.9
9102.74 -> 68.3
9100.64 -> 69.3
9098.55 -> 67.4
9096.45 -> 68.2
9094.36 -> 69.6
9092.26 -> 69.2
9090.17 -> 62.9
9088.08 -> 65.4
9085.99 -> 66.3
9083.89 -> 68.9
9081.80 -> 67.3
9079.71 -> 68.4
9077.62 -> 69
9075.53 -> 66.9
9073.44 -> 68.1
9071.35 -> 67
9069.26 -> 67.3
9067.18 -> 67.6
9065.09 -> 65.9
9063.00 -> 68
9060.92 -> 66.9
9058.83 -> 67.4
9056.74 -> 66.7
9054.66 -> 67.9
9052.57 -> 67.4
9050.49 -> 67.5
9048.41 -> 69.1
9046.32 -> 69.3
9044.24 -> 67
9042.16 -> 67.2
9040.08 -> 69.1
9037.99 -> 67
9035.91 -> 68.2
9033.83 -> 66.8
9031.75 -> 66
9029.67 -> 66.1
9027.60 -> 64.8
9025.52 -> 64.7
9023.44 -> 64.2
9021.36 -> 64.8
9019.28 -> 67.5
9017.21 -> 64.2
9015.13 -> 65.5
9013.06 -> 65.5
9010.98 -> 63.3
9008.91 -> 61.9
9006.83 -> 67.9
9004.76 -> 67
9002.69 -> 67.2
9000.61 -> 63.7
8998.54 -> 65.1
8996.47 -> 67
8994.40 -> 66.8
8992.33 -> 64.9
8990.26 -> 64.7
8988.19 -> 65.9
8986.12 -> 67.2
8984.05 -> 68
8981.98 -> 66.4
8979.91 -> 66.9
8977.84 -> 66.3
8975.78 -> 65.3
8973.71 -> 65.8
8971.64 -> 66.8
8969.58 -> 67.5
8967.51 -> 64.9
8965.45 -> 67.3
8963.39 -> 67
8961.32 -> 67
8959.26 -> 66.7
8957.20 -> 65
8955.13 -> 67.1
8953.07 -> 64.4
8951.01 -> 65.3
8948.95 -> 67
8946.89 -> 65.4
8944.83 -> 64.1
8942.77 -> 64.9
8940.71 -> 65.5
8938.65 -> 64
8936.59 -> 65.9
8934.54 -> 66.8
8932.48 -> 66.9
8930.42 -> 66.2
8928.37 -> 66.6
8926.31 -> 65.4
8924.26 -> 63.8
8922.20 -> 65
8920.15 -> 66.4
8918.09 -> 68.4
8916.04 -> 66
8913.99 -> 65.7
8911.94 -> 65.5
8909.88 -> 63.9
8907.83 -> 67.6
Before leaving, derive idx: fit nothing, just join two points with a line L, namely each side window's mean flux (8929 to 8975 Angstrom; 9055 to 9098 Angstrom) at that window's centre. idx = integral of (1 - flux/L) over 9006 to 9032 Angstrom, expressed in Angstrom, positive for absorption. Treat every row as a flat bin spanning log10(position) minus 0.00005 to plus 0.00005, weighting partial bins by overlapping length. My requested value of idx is 0.6 Angstrom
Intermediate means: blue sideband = 66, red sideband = 67.4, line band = 65.1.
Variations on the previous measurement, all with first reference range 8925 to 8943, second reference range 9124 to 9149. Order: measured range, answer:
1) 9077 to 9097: 0.1 Angstrom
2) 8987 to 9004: 0.2 Angstrom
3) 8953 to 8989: -0.1 Angstrom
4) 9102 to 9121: 0.2 Angstrom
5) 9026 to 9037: 0.1 Angstrom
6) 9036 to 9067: -0.2 Angstrom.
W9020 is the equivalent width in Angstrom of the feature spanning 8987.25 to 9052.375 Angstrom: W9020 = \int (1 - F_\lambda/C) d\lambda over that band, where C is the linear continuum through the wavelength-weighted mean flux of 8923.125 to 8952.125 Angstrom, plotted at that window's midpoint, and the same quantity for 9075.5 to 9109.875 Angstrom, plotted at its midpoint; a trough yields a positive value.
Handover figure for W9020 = 0.5 Angstrom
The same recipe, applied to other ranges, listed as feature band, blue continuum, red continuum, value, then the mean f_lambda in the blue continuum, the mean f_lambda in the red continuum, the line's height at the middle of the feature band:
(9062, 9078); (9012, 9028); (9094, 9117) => -0.15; 65.1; 67.9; 66.8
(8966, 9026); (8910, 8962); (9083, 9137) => 0.61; 65.8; 67.8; 66.5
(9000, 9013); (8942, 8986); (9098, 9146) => 0.28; 66.2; 68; 66.7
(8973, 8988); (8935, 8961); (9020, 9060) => -0.12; 65.5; 66.9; 66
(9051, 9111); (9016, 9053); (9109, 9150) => -0.15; 66.7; 68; 67.3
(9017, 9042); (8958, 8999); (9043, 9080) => 0.35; 66.4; 67.6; 67.1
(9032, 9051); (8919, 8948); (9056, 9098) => -0.27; 65.5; 67.3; 66.9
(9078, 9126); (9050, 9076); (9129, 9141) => 0.38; 67.3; 68.8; 68.1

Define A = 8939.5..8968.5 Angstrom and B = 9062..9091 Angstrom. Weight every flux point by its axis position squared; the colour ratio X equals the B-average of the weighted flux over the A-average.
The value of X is 1.0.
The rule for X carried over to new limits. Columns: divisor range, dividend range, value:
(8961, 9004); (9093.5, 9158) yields 1.06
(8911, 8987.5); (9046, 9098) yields 1.05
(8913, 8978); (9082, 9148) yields 1.07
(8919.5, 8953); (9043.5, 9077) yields 1.06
